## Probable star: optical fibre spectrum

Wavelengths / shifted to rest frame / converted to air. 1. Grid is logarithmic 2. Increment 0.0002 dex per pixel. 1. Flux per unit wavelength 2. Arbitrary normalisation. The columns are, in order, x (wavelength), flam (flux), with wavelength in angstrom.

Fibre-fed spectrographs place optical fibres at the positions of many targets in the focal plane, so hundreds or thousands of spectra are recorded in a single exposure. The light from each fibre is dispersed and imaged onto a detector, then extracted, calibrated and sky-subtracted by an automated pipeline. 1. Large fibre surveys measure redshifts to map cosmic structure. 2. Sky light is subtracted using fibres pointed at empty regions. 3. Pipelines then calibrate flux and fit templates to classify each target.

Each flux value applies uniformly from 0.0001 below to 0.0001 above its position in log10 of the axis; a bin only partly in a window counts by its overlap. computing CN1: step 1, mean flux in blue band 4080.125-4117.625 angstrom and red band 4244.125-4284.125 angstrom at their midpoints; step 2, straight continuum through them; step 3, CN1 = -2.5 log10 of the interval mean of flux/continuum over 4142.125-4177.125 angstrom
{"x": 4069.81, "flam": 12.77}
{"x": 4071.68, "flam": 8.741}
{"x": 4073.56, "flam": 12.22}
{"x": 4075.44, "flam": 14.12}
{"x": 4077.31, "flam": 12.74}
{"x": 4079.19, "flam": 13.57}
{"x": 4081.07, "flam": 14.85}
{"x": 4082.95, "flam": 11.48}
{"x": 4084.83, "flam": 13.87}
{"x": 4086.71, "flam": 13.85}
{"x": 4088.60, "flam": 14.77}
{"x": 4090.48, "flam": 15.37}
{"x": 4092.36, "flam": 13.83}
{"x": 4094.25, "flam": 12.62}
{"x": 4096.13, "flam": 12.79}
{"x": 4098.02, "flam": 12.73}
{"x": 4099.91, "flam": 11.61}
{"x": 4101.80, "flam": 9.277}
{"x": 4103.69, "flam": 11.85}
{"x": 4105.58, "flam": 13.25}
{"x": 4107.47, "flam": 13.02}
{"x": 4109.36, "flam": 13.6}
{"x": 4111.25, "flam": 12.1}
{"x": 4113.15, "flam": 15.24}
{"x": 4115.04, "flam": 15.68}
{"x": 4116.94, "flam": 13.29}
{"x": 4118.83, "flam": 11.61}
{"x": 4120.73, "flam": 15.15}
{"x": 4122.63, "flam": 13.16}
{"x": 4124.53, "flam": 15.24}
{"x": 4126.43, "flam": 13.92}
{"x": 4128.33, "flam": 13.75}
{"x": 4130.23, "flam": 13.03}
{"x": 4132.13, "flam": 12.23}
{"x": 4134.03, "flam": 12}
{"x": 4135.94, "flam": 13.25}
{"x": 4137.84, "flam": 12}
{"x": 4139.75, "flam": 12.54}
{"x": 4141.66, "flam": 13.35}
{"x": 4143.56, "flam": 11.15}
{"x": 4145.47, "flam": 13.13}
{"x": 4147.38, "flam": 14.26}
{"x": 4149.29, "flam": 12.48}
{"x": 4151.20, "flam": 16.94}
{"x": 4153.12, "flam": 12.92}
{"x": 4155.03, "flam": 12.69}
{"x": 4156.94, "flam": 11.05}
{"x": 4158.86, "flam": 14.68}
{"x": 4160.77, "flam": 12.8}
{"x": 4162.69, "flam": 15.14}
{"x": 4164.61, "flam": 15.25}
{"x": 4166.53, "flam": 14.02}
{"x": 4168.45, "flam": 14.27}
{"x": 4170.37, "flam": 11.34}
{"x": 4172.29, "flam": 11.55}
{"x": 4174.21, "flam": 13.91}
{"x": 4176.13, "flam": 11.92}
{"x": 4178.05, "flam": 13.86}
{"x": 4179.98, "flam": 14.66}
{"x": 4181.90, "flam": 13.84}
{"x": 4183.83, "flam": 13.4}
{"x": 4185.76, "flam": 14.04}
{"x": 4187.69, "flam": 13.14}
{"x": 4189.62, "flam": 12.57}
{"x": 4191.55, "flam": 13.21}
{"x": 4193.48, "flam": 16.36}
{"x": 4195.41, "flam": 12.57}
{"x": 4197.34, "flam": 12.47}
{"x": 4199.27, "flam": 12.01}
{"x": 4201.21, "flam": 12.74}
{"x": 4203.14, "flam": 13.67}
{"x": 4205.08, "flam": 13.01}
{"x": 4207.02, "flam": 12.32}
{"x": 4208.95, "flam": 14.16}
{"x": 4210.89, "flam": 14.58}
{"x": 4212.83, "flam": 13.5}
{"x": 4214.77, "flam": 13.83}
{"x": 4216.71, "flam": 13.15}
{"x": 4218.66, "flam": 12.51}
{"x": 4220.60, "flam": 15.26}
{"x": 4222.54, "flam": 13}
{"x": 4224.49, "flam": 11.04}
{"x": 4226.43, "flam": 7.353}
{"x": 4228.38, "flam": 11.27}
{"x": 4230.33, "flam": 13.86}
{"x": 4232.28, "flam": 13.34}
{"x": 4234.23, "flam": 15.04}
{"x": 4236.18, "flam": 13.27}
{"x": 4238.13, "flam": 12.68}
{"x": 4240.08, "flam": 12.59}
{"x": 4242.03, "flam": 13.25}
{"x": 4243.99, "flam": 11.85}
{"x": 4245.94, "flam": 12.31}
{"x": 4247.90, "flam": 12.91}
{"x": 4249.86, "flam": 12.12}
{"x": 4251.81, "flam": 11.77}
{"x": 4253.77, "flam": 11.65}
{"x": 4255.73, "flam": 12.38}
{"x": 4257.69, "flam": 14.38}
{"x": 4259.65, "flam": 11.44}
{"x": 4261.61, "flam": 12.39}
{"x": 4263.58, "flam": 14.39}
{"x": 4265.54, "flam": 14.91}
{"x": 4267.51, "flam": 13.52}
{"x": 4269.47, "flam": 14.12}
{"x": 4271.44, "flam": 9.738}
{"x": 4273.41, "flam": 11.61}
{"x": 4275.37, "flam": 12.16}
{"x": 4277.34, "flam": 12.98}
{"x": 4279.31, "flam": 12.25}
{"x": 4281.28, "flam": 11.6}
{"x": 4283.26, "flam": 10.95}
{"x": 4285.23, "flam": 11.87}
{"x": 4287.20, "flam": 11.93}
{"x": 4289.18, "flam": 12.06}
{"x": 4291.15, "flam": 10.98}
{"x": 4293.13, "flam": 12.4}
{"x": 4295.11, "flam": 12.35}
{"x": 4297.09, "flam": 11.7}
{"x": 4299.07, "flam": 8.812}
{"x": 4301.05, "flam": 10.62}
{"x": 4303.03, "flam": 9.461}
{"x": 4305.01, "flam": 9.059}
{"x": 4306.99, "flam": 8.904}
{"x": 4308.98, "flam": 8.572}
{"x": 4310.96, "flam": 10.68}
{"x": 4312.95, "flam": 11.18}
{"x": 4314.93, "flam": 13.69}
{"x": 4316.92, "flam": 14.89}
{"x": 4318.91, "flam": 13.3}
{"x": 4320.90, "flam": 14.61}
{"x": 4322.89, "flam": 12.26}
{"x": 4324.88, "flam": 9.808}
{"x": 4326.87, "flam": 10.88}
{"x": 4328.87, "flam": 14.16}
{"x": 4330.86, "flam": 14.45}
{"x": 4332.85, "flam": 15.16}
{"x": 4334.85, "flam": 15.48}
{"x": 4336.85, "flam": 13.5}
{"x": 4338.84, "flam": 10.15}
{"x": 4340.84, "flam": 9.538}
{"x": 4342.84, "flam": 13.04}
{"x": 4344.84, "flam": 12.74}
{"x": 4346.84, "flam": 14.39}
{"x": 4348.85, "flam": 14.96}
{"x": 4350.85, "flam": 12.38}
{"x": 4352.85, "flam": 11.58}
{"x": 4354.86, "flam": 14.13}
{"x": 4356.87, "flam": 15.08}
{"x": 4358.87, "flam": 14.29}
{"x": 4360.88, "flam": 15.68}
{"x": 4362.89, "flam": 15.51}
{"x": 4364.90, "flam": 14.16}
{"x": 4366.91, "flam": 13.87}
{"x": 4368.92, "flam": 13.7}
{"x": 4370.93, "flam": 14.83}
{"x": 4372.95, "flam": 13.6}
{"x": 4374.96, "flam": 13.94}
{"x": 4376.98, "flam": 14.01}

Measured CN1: -0.03 mag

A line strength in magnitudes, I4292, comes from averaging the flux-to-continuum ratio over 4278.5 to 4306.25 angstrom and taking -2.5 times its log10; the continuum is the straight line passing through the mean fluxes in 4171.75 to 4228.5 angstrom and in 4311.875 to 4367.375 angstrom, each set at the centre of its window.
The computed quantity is 0.19 mag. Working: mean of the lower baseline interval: 13.1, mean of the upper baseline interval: 13.4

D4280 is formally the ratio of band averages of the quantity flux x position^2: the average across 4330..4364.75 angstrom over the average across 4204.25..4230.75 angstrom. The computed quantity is 1.1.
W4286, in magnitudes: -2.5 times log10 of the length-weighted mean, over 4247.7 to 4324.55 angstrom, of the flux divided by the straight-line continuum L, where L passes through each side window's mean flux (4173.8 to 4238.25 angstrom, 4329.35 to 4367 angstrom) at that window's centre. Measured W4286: 0.13 mag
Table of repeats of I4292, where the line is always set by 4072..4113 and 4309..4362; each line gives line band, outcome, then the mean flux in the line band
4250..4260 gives 0.06 mag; 12.4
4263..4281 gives 0.02 mag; 12.8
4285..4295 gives 0.10 mag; 11.9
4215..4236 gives 0.03 mag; 12.6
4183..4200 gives -0.02 mag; 13.3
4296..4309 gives 0.33 mag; 9.68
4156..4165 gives -0.05 mag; 13.7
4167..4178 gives 0.02 mag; 12.8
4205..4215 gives -0.05 mag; 13.6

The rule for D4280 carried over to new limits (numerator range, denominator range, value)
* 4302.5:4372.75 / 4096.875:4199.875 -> 1.07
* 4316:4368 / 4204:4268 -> 1.10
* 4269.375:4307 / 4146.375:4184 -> 0.88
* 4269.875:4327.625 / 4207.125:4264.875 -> 0.92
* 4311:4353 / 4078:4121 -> 1.09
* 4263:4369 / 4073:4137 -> 1.04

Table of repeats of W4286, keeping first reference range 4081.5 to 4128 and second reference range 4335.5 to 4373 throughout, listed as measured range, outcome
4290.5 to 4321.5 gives 0.19 mag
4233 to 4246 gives 0.03 mag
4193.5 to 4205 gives 0.03 mag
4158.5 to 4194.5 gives -0.02 mag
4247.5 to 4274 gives 0.07 mag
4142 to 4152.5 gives -0.02 mag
